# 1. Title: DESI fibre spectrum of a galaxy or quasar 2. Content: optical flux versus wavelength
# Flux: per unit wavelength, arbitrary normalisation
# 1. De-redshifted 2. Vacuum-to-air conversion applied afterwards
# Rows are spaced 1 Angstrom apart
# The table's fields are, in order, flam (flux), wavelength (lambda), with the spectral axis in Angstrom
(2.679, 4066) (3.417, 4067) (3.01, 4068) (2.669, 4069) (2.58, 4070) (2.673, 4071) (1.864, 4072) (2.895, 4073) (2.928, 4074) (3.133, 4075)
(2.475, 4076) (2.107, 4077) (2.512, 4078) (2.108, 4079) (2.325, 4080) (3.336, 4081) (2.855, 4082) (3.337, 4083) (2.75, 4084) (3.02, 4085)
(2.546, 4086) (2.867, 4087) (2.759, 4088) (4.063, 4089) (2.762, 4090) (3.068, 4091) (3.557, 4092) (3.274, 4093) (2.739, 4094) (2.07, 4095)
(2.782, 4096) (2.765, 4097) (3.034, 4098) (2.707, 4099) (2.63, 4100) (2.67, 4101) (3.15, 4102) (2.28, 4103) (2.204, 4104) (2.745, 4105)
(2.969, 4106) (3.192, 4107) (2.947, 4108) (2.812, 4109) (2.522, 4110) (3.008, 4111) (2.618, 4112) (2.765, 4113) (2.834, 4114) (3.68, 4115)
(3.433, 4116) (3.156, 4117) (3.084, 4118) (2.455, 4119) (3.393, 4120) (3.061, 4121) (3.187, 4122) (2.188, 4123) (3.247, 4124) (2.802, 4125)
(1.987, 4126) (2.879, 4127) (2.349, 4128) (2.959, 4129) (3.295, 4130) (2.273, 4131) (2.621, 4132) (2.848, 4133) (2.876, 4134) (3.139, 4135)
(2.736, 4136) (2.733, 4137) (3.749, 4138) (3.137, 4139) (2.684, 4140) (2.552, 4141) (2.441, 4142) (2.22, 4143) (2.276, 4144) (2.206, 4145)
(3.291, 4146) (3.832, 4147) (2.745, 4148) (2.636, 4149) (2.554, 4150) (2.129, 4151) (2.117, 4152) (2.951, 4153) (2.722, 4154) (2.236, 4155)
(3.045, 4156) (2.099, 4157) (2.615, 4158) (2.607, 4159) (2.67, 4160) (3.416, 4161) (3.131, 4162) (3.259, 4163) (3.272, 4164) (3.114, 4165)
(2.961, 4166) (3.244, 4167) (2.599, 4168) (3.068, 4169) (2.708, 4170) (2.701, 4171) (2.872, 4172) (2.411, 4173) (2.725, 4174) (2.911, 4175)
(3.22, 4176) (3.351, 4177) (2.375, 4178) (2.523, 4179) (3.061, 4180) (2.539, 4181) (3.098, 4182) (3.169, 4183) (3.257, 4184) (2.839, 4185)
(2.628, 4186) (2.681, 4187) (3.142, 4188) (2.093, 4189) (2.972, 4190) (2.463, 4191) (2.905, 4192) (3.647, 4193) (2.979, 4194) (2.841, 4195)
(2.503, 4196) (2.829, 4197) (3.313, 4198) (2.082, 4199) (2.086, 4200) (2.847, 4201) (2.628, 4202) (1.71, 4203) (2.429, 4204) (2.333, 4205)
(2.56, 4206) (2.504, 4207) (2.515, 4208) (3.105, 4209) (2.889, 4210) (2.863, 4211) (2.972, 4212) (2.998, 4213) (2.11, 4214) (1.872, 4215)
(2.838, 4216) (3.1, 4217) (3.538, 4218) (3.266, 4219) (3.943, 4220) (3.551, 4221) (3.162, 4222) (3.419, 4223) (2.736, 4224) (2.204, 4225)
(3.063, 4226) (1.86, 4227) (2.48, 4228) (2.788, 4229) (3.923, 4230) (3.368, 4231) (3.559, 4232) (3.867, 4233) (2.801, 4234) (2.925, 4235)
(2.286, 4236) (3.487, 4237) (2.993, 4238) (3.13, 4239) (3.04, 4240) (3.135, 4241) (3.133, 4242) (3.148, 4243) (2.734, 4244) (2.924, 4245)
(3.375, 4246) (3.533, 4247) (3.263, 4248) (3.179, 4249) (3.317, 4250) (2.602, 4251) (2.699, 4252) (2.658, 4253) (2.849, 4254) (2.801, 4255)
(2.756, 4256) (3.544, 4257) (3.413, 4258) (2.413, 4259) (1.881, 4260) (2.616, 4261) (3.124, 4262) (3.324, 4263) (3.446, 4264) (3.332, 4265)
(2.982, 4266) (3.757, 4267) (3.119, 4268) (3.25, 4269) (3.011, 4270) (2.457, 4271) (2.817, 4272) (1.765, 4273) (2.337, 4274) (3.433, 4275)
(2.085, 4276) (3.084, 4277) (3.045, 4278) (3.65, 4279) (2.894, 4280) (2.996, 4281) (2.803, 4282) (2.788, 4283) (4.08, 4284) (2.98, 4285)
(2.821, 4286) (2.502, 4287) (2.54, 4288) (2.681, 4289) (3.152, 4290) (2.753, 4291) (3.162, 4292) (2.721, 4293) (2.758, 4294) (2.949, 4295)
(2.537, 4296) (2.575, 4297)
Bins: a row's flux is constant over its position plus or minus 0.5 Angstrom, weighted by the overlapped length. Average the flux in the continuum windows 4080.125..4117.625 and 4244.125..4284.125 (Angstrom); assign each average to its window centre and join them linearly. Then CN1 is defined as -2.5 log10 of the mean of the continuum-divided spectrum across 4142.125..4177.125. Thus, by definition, 0.06 mag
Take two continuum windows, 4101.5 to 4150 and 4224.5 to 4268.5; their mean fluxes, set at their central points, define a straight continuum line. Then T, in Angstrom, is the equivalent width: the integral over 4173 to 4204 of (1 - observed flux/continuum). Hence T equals 1.7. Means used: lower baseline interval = 2.83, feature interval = 2.77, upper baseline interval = 3.02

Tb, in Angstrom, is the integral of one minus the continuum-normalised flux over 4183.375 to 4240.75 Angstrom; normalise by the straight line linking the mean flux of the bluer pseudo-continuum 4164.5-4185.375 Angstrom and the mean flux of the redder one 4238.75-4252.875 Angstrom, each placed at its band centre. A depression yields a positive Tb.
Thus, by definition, 2.5 Angstrom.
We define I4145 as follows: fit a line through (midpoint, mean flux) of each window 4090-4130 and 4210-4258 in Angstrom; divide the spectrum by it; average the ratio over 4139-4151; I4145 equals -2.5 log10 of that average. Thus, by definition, 0.089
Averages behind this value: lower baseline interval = 2.86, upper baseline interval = 3.02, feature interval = 2.67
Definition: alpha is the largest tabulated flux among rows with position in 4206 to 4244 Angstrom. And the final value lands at 3.943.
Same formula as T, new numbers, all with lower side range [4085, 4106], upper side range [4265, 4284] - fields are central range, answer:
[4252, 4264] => 0.3 Angstrom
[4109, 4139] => -0.4 Angstrom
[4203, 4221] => 0.7 Angstrom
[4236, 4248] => -0.8 Angstrom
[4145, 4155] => 0.5 Angstrom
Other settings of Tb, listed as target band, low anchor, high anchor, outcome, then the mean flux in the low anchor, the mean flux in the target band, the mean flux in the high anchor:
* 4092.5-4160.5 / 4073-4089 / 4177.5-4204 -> -0.27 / 2.78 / 2.77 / 2.73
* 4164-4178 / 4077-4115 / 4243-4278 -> -0.13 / 2.83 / 2.91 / 2.94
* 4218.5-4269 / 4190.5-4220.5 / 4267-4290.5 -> -4.09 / 2.76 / 3.06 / 2.9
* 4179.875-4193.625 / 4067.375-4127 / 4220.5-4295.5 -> 0.10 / 2.83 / 2.89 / 2.98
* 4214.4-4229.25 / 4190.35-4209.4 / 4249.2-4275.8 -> -0.99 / 2.65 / 2.92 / 2.91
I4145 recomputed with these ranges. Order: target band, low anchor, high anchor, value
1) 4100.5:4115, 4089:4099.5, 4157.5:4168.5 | 0.06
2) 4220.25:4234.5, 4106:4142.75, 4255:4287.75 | -0.05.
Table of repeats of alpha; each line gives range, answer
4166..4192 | 3.351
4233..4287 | 4.08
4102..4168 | 3.832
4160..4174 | 3.416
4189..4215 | 3.647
